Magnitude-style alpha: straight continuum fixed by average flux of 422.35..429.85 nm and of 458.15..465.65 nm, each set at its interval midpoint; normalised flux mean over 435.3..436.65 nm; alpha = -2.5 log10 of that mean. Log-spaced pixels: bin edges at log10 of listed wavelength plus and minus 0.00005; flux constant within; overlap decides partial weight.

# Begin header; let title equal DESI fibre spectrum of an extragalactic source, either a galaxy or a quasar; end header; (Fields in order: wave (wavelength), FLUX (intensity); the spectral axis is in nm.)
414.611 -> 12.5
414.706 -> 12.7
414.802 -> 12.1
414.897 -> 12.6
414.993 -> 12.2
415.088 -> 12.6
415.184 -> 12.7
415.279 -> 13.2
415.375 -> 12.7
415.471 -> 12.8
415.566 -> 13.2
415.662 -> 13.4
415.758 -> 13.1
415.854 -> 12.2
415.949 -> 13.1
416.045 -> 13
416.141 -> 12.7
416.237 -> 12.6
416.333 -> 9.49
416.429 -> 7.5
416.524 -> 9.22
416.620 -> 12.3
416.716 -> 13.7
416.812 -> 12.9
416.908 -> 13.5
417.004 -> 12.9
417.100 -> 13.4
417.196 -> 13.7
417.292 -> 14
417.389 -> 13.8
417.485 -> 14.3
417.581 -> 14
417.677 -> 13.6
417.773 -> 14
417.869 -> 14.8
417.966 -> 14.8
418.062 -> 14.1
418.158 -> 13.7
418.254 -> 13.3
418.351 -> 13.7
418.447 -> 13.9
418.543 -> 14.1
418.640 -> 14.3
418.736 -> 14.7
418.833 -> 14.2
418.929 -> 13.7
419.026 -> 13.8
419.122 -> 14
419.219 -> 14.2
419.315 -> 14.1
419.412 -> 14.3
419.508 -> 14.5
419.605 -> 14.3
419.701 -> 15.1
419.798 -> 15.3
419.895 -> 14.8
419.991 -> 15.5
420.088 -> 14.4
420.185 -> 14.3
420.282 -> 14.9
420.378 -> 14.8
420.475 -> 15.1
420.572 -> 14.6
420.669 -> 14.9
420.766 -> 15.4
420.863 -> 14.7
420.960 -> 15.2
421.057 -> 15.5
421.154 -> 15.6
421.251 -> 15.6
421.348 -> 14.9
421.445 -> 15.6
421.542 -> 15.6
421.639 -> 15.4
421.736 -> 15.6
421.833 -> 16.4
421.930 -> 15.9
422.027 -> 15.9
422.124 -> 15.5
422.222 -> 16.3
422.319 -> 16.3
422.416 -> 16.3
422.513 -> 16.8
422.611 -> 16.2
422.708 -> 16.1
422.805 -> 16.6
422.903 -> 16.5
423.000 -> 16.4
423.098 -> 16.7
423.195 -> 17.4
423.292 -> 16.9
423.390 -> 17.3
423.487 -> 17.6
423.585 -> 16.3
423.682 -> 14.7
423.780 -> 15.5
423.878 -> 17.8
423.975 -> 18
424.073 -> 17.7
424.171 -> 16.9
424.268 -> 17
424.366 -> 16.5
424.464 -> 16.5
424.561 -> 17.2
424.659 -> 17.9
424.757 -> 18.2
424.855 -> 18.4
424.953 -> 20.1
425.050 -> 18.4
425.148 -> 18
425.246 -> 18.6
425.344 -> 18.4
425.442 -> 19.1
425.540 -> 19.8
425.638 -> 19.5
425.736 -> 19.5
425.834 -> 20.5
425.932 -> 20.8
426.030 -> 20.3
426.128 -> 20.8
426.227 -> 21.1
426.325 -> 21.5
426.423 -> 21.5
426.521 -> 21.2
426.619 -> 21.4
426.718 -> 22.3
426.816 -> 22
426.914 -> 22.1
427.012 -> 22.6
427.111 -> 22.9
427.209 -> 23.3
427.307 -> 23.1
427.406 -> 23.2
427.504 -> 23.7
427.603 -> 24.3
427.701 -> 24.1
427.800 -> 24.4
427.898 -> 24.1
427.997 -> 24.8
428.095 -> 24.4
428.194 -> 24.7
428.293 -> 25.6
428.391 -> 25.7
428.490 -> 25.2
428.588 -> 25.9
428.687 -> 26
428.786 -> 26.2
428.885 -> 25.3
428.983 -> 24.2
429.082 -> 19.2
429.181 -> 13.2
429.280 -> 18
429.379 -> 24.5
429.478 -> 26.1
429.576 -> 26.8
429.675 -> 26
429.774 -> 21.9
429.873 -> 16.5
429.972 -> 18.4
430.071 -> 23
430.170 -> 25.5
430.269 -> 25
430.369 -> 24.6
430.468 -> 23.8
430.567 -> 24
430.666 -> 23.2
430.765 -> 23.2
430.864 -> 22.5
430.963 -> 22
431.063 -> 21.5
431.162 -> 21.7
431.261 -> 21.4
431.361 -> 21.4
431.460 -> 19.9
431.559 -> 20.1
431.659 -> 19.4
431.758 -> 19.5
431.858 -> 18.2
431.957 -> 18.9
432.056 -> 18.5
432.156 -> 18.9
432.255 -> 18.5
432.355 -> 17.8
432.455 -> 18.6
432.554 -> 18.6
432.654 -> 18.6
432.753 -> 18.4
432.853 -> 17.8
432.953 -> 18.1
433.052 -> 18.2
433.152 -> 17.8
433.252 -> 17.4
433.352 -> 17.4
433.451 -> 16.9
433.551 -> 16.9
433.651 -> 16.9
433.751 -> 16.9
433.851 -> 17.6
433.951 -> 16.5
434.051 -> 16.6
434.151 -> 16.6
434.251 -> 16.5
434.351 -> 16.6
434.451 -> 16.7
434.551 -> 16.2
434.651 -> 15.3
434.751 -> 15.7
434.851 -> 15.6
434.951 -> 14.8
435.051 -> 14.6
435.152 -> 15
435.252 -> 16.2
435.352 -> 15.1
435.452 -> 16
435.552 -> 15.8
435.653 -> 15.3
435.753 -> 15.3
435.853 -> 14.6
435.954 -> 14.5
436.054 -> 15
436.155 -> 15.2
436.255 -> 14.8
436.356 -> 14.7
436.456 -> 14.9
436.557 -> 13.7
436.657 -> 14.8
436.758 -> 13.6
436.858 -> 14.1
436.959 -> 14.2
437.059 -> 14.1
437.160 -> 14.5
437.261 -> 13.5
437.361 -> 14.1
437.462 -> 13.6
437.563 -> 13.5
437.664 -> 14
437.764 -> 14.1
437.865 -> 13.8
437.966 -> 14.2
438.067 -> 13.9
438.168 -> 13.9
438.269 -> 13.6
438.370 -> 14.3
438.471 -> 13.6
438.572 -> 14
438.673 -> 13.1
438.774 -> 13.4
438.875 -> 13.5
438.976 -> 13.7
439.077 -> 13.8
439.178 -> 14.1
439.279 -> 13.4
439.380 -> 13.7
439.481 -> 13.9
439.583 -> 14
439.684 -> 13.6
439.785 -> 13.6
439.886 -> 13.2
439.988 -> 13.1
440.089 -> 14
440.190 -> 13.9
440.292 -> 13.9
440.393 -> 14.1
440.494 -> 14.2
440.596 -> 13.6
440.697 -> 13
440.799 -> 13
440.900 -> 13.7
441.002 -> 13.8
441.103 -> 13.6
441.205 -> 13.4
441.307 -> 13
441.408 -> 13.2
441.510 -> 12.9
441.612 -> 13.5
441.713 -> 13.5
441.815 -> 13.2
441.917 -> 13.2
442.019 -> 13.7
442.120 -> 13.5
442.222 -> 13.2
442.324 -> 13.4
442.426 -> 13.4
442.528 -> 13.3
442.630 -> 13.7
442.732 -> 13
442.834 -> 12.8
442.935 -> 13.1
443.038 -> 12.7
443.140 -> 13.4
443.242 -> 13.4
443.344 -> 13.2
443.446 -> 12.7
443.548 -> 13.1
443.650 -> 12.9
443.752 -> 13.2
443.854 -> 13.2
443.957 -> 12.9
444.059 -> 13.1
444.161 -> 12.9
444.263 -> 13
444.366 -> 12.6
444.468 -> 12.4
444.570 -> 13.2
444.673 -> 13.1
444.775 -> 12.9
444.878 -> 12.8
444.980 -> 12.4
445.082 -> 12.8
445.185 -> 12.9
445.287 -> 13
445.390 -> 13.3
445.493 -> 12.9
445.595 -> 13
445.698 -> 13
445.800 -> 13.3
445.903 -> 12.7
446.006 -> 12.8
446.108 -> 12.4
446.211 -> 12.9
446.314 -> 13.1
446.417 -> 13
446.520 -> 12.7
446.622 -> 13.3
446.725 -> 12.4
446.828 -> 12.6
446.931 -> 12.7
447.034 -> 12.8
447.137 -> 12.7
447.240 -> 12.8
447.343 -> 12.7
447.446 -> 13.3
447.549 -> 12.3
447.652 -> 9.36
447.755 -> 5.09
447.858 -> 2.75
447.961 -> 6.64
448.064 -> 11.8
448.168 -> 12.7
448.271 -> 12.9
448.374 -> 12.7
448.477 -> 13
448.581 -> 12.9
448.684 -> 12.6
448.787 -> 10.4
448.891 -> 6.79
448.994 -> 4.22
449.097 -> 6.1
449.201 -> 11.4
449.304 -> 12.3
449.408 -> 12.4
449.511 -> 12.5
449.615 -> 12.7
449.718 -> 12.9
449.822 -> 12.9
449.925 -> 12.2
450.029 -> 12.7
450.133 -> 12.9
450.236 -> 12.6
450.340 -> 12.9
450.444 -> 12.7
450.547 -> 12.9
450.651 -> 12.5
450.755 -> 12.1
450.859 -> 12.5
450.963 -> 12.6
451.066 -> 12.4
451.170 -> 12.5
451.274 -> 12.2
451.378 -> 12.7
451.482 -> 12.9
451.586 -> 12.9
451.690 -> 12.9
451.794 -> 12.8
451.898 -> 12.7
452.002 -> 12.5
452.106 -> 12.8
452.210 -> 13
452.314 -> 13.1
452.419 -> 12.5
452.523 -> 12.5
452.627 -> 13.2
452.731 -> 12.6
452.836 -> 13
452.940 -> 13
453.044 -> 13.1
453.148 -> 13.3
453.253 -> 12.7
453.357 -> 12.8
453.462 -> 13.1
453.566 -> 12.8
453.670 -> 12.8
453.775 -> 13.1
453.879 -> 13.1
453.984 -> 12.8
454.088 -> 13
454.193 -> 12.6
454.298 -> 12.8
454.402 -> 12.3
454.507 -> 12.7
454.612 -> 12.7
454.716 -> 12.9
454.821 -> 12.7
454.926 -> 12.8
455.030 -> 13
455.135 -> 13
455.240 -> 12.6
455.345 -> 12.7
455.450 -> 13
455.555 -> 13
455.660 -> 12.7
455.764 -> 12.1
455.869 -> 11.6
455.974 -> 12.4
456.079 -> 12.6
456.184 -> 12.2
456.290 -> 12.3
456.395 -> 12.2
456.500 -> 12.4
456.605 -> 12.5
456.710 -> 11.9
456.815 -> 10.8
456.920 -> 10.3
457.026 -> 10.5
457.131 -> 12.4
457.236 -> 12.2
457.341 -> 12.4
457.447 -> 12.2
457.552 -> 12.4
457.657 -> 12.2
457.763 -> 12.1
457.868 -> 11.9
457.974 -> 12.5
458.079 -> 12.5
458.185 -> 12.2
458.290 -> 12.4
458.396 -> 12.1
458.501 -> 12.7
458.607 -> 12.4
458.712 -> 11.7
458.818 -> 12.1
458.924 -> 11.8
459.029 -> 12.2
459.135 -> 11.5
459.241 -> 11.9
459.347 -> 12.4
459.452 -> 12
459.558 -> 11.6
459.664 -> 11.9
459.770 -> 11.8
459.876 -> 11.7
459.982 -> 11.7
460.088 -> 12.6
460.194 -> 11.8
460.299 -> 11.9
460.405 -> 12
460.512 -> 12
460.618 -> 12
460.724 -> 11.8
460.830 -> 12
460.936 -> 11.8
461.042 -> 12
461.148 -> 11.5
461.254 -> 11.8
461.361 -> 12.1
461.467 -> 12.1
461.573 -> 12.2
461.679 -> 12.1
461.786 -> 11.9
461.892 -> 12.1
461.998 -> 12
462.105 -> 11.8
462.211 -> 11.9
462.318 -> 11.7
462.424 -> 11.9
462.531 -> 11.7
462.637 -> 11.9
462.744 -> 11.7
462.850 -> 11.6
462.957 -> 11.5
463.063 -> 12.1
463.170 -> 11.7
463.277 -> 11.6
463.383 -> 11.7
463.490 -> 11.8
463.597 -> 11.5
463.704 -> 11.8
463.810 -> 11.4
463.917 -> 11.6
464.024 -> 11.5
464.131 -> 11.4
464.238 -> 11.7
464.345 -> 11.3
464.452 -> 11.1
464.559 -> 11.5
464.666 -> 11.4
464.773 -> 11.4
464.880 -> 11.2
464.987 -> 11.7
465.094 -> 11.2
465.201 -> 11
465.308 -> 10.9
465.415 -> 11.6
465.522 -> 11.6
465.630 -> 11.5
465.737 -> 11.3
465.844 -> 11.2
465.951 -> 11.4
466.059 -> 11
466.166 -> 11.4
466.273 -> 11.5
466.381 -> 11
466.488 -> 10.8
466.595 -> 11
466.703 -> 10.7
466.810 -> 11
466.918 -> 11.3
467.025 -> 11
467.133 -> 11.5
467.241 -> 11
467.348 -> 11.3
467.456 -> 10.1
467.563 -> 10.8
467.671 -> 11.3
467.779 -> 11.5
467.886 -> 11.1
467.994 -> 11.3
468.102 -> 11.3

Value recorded 0.20 mag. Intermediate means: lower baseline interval 20.5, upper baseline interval 11.8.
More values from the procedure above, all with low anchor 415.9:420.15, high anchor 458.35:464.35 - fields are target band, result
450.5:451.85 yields -0.029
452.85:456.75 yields -0.050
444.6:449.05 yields 0.060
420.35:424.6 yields -0.201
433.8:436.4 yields -0.209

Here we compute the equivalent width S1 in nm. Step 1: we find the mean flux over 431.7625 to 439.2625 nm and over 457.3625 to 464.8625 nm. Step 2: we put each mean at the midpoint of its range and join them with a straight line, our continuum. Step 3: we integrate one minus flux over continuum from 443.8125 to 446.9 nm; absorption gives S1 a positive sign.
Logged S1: 0.283 nm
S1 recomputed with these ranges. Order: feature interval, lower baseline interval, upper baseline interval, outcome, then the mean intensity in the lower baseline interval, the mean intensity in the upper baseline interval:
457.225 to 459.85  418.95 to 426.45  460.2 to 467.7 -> 0.02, 16.7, 11.5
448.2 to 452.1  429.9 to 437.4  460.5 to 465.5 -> 0.62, 17.7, 11.7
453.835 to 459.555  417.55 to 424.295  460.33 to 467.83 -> -0.06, 15.3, 11.5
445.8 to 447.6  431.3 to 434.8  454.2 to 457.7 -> 0.22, 17.8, 12.3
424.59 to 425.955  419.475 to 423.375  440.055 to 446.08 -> -0.35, 15.6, 13.2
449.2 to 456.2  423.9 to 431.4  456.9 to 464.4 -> 0.75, 21.7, 11.9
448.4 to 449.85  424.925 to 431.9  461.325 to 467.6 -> 0.46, 22.1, 11.5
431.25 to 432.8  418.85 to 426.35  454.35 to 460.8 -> -0.37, 16.6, 12.2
